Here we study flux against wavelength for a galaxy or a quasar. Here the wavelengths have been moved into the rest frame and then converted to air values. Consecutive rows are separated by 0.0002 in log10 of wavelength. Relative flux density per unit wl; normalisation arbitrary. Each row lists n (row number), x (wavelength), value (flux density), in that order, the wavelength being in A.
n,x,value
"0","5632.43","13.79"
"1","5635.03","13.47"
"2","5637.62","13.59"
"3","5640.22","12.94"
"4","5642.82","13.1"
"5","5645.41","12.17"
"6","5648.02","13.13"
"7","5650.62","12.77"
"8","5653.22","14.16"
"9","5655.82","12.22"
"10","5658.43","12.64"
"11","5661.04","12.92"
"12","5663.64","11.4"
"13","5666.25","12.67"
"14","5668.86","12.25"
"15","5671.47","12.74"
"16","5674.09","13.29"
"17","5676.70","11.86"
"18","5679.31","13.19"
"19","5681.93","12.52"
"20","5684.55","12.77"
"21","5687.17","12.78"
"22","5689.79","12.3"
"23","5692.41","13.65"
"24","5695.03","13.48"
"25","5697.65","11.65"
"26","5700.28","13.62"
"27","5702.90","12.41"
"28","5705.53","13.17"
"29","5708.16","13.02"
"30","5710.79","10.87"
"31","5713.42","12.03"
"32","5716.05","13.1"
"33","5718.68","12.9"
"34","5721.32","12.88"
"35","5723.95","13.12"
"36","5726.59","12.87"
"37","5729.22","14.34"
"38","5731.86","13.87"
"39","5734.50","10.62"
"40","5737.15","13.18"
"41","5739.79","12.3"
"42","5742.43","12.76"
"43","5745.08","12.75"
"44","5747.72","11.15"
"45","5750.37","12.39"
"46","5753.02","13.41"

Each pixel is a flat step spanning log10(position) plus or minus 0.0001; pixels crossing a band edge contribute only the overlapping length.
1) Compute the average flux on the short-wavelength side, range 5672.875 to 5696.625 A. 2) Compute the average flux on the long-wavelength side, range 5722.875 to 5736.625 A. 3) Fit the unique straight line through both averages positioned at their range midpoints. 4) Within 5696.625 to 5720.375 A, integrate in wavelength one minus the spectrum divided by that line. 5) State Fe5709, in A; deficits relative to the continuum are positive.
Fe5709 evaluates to 0.68 A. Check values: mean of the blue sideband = 12.9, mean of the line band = 12.5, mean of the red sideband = 13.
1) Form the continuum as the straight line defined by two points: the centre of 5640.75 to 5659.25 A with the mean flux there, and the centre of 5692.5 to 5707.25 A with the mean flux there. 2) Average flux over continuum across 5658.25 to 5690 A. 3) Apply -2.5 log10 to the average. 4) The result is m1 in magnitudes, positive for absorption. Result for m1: 0.03 mag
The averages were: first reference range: 12.9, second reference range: 12.9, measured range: 12.6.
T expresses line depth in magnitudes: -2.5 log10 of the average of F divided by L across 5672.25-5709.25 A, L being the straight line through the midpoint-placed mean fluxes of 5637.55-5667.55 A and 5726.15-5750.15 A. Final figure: -0.01 mag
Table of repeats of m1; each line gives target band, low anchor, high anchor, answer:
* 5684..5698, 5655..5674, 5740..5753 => -0.036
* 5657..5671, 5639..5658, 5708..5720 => 0.033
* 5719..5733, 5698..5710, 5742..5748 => -0.068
